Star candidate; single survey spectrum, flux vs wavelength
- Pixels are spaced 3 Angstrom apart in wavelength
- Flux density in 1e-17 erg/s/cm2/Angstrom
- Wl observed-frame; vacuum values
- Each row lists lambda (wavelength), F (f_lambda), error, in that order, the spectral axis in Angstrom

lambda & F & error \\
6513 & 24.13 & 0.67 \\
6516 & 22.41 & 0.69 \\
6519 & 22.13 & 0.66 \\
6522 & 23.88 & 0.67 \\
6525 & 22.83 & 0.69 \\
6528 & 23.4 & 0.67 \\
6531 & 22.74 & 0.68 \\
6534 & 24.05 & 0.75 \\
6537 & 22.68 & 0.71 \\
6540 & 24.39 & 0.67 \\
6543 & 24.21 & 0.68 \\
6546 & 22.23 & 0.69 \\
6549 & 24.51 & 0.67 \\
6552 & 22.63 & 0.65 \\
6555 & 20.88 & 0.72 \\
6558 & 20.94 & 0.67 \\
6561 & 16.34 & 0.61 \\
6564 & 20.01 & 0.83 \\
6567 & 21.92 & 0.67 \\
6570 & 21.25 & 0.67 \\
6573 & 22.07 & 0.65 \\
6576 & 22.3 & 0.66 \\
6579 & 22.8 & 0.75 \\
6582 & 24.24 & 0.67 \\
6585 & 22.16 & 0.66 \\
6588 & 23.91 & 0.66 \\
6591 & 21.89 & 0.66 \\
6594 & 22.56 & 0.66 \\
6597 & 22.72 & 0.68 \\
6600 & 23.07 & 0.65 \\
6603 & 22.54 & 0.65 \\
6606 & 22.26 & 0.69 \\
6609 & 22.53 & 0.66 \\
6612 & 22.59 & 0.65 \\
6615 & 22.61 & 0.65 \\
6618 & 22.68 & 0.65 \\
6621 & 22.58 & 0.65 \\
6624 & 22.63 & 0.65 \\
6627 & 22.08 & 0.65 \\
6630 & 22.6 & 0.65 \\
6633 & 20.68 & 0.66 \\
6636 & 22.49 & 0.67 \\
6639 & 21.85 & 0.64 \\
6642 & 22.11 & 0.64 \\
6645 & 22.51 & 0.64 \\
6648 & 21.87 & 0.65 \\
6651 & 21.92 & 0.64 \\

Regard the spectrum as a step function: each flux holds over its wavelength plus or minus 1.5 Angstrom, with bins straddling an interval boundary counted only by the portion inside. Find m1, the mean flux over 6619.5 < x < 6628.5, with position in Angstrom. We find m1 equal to 22.4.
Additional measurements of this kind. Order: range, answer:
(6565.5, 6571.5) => 21.6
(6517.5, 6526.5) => 22.9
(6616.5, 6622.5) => 22.6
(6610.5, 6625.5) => 22.6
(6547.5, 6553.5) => 23.6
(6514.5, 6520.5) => 22.3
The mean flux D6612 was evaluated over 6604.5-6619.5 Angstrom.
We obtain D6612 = 22.5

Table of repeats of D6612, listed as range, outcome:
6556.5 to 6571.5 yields 20.1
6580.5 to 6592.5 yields 23.1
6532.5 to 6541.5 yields 23.7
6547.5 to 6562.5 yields 21.1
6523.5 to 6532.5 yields 23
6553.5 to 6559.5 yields 20.9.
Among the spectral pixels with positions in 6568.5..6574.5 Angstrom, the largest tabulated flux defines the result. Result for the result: 22.07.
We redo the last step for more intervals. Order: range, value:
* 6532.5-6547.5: 24.39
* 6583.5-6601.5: 23.91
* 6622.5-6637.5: 22.63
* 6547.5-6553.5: 24.51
